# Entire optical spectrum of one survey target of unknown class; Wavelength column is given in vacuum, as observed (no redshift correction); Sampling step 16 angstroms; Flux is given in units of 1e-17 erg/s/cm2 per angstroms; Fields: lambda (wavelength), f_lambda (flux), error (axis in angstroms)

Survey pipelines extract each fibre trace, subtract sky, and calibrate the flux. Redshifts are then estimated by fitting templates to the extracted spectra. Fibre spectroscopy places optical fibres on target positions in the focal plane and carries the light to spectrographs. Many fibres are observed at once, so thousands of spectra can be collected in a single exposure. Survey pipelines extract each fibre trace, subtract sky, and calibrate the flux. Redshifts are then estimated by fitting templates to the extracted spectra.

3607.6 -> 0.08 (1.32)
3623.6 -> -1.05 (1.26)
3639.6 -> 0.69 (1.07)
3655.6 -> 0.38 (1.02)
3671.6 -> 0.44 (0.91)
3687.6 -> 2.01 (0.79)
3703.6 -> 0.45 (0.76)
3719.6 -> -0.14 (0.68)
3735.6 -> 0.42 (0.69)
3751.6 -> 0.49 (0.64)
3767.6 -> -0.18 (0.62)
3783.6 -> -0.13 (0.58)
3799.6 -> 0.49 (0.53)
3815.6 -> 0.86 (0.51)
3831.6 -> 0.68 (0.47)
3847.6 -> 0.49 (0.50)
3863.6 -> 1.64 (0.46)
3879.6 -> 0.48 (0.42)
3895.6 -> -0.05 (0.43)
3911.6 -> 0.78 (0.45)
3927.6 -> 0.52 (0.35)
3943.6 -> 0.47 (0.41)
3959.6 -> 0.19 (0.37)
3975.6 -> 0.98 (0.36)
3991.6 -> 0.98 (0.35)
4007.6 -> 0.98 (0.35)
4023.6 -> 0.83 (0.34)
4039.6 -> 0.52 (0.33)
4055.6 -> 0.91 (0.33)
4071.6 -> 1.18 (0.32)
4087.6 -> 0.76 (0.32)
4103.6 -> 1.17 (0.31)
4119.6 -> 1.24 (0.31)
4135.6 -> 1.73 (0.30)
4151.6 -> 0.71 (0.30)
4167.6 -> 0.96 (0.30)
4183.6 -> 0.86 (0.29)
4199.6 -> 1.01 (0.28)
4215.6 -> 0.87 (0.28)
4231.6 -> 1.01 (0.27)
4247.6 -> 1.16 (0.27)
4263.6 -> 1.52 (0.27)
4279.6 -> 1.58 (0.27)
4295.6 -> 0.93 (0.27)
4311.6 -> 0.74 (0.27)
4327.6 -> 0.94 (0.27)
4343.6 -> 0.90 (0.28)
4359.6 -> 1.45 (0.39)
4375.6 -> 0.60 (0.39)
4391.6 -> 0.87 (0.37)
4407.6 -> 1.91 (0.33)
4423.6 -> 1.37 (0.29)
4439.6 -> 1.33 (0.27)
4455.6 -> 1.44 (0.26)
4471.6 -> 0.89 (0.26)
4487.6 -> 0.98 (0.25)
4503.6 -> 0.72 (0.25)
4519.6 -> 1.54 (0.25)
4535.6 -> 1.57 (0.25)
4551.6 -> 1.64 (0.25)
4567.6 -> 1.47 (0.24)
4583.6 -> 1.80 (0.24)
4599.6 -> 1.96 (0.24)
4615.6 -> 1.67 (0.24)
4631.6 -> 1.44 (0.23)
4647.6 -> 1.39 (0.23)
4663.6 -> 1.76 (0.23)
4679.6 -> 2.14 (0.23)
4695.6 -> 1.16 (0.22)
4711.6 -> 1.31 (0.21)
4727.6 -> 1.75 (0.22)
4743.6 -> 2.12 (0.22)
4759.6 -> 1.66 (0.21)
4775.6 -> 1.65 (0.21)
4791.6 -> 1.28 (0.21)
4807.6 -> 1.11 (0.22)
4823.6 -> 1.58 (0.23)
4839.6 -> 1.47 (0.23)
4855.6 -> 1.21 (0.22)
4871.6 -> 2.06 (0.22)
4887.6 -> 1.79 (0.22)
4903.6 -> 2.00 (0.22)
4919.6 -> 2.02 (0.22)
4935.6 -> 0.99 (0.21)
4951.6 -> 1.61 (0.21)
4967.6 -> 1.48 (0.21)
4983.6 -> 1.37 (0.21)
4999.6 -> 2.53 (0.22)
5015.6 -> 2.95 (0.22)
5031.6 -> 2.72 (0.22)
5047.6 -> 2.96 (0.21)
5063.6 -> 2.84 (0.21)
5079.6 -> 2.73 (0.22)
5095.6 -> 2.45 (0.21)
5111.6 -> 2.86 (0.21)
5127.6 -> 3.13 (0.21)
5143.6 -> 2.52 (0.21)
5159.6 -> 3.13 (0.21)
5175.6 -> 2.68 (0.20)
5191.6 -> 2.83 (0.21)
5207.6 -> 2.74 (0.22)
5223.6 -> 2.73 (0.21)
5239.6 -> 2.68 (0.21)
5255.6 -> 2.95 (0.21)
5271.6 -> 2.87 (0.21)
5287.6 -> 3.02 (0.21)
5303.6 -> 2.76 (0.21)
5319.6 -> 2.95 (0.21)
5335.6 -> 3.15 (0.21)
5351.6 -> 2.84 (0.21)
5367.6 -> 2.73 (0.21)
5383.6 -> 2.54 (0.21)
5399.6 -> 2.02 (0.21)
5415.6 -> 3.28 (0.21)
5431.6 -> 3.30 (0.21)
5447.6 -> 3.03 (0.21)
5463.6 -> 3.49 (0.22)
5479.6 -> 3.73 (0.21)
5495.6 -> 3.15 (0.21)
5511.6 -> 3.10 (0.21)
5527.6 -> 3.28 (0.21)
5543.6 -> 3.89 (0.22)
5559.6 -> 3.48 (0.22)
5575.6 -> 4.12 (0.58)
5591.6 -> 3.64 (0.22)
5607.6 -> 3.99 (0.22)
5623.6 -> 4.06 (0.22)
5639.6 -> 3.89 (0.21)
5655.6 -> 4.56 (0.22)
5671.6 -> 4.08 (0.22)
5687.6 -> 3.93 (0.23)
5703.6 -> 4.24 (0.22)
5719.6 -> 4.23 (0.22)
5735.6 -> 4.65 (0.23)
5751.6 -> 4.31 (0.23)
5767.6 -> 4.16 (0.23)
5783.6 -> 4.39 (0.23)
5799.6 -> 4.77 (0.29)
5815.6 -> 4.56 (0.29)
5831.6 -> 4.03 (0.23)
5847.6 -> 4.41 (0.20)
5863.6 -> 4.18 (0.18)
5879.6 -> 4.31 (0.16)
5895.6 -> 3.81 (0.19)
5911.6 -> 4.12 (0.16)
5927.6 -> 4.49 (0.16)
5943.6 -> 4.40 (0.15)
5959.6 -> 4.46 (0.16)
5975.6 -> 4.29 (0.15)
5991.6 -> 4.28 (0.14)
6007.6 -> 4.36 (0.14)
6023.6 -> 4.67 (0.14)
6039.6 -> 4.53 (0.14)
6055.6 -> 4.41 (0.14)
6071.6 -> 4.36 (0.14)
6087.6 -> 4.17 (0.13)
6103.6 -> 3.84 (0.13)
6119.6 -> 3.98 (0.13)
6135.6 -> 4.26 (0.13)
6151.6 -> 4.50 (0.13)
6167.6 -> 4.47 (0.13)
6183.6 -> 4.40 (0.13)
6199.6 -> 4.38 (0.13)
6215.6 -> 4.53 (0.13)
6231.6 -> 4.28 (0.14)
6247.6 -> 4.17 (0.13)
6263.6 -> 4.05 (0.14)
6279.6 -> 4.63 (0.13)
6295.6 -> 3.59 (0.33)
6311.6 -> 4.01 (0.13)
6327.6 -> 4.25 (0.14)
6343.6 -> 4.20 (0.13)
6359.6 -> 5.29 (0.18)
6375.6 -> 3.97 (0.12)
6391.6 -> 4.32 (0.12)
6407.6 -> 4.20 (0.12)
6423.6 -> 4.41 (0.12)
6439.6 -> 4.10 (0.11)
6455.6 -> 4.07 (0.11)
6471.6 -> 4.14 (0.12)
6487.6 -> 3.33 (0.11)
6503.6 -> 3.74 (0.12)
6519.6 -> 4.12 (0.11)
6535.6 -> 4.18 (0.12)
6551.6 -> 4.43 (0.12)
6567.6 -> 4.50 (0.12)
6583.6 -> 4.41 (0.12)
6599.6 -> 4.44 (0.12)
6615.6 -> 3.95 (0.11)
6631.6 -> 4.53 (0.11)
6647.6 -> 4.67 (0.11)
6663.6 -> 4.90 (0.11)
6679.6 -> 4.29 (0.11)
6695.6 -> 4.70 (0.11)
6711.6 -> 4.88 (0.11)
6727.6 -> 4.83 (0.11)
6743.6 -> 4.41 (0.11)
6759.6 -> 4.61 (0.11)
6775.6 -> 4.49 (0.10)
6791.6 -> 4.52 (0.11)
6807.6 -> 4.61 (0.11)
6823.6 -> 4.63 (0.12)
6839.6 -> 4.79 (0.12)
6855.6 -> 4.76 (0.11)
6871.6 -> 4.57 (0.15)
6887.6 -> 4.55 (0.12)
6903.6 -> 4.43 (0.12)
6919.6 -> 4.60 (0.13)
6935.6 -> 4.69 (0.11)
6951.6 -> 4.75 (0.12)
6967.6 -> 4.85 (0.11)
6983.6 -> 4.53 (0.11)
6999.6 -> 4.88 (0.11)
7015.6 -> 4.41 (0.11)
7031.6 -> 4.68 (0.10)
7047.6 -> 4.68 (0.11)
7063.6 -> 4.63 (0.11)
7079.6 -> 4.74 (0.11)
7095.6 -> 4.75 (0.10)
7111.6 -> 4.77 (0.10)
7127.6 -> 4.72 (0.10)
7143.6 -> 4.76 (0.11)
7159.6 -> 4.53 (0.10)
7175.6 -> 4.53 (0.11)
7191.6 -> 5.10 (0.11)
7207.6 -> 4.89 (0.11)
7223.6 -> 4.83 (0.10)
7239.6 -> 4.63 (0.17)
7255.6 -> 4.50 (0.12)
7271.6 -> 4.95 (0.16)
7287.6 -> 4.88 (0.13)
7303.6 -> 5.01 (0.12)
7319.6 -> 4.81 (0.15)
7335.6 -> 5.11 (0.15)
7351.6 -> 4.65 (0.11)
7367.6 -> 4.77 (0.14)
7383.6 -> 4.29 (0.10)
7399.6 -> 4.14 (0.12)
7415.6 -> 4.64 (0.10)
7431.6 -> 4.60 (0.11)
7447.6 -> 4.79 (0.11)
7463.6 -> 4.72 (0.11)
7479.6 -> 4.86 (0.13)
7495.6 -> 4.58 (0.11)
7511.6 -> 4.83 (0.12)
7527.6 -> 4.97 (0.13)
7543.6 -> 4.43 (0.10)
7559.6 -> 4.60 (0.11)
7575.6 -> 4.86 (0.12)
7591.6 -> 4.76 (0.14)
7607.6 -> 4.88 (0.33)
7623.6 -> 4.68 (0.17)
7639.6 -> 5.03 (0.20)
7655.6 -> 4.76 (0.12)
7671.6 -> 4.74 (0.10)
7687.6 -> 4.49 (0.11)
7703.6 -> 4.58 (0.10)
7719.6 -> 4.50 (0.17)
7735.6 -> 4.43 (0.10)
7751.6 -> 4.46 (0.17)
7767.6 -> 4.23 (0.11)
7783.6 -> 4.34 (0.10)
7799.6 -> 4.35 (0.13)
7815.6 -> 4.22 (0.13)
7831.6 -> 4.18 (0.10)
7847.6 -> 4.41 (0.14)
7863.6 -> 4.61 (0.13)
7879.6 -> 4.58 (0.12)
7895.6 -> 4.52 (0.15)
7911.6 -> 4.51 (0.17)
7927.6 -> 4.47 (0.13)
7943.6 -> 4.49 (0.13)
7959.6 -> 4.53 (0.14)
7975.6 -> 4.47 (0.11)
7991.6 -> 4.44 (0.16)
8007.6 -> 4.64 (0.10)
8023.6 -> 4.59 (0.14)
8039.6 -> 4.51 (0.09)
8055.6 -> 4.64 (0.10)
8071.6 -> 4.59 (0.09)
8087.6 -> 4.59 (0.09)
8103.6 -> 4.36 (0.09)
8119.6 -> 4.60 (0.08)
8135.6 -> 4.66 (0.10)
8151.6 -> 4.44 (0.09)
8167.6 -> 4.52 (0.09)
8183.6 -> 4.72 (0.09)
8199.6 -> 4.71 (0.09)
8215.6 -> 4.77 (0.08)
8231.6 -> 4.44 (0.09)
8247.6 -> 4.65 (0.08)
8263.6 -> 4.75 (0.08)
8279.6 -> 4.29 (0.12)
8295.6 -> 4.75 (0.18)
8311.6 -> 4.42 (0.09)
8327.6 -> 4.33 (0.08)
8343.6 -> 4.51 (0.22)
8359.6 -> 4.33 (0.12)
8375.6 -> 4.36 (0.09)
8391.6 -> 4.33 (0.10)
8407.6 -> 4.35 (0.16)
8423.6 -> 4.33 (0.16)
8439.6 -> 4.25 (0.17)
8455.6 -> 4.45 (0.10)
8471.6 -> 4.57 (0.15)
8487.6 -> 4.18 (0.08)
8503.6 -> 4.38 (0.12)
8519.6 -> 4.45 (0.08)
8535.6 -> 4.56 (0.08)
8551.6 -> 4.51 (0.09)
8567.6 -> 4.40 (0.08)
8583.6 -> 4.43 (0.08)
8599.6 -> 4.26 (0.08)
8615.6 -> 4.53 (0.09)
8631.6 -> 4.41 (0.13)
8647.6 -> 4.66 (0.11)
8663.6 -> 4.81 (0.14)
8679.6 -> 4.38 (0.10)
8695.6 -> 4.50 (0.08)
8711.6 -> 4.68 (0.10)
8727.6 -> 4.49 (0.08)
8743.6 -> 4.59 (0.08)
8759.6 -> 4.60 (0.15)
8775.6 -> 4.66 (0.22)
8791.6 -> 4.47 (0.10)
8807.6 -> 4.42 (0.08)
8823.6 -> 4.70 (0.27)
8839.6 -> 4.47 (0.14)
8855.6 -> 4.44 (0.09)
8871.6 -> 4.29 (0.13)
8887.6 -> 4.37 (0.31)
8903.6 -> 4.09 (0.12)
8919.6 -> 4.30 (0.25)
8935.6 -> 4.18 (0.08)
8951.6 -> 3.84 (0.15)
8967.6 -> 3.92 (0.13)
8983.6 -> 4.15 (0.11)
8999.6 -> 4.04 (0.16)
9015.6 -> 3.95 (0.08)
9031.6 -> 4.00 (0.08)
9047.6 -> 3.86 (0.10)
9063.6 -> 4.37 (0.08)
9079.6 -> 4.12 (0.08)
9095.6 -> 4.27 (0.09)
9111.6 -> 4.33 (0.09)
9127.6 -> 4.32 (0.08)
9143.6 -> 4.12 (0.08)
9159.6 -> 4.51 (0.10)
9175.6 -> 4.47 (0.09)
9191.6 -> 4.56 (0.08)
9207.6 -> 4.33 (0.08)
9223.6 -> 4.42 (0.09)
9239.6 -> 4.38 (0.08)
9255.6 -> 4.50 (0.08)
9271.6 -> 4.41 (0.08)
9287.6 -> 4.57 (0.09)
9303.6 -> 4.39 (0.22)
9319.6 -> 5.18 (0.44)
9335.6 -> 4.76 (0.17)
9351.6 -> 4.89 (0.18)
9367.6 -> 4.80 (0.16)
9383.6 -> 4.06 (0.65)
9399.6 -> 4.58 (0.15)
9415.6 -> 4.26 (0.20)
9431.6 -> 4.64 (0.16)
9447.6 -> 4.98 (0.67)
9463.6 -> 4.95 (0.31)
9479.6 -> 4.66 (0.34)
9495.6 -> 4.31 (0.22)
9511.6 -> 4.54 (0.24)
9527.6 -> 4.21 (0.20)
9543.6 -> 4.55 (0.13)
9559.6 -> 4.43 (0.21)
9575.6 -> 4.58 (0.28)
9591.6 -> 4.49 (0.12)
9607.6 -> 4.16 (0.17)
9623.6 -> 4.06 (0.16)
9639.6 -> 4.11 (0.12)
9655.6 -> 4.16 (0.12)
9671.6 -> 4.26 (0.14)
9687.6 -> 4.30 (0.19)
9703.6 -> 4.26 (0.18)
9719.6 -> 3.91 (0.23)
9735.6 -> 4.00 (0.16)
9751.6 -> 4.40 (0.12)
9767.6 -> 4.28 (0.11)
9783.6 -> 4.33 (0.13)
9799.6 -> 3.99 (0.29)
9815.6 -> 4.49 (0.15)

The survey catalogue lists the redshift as 0.254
